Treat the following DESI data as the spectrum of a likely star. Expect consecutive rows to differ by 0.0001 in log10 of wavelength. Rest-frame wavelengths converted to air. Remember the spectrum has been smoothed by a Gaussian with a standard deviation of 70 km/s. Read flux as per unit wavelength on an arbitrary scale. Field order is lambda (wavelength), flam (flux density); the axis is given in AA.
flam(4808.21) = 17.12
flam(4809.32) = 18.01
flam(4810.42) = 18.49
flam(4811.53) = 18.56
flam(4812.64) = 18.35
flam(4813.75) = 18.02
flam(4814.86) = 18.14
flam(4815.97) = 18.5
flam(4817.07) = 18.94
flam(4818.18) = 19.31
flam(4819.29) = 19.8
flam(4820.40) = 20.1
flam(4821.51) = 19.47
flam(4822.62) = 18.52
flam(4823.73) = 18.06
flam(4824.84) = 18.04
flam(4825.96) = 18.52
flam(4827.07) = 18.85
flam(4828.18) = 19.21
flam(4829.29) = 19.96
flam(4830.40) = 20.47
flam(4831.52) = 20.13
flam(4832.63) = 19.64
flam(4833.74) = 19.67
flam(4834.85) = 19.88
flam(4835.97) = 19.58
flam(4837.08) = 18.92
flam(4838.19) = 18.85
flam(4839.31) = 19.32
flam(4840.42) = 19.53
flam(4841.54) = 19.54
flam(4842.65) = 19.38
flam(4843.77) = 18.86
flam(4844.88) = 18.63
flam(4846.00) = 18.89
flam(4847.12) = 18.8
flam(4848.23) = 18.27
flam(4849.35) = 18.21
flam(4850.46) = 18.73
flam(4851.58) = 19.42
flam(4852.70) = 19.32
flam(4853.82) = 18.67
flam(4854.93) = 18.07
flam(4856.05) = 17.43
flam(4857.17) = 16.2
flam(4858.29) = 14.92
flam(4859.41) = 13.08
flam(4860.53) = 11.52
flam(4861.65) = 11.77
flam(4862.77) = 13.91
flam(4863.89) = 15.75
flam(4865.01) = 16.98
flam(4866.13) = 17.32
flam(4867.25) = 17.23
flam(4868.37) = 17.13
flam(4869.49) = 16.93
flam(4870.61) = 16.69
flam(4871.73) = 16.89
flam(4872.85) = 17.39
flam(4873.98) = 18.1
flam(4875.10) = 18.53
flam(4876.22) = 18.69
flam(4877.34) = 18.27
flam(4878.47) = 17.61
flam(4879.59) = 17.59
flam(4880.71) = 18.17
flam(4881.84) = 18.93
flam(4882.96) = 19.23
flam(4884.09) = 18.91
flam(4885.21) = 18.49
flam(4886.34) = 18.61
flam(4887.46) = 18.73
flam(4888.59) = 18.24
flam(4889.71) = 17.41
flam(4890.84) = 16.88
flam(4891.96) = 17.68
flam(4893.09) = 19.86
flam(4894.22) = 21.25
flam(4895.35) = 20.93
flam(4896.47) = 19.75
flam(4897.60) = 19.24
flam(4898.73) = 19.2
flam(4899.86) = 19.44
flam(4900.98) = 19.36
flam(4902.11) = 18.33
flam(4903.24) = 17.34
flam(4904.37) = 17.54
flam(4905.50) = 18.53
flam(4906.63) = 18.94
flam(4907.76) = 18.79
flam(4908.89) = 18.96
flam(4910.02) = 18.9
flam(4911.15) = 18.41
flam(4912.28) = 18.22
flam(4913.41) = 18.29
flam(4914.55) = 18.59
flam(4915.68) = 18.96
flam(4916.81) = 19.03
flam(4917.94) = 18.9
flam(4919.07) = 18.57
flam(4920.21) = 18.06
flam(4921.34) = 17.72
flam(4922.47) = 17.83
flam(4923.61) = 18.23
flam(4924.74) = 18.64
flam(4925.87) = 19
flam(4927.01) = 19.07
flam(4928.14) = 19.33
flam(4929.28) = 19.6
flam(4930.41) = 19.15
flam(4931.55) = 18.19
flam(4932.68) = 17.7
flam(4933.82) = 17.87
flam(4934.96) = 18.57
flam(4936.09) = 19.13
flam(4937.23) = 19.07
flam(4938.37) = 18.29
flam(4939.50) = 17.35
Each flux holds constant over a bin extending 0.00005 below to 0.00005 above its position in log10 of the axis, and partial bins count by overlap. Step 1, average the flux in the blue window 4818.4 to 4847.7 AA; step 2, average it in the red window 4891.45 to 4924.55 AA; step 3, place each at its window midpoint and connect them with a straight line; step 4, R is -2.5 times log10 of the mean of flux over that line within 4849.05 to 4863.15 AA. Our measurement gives 0.18 mag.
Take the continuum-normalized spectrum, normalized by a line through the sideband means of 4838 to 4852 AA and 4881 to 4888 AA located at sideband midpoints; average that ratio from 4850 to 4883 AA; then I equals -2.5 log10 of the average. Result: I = 0.11 mag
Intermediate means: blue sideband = 18.9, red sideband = 18.8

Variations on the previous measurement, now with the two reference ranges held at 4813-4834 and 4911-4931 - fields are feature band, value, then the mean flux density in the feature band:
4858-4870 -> 0.24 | 15.1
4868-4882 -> 0.07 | 17.7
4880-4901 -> -0.01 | 18.9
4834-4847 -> -0.01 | 19.2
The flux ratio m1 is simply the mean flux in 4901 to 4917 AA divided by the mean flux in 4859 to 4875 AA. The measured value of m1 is 1.17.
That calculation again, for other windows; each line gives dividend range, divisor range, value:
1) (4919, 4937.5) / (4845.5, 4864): 1.11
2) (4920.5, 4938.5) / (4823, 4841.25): 0.96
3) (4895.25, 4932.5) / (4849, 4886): 1.09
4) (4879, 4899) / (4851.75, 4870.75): 1.17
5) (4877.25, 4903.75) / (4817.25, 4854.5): 0.98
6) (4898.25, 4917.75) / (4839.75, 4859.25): 1.02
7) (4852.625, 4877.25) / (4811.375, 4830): 0.87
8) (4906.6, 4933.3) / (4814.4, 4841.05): 0.97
